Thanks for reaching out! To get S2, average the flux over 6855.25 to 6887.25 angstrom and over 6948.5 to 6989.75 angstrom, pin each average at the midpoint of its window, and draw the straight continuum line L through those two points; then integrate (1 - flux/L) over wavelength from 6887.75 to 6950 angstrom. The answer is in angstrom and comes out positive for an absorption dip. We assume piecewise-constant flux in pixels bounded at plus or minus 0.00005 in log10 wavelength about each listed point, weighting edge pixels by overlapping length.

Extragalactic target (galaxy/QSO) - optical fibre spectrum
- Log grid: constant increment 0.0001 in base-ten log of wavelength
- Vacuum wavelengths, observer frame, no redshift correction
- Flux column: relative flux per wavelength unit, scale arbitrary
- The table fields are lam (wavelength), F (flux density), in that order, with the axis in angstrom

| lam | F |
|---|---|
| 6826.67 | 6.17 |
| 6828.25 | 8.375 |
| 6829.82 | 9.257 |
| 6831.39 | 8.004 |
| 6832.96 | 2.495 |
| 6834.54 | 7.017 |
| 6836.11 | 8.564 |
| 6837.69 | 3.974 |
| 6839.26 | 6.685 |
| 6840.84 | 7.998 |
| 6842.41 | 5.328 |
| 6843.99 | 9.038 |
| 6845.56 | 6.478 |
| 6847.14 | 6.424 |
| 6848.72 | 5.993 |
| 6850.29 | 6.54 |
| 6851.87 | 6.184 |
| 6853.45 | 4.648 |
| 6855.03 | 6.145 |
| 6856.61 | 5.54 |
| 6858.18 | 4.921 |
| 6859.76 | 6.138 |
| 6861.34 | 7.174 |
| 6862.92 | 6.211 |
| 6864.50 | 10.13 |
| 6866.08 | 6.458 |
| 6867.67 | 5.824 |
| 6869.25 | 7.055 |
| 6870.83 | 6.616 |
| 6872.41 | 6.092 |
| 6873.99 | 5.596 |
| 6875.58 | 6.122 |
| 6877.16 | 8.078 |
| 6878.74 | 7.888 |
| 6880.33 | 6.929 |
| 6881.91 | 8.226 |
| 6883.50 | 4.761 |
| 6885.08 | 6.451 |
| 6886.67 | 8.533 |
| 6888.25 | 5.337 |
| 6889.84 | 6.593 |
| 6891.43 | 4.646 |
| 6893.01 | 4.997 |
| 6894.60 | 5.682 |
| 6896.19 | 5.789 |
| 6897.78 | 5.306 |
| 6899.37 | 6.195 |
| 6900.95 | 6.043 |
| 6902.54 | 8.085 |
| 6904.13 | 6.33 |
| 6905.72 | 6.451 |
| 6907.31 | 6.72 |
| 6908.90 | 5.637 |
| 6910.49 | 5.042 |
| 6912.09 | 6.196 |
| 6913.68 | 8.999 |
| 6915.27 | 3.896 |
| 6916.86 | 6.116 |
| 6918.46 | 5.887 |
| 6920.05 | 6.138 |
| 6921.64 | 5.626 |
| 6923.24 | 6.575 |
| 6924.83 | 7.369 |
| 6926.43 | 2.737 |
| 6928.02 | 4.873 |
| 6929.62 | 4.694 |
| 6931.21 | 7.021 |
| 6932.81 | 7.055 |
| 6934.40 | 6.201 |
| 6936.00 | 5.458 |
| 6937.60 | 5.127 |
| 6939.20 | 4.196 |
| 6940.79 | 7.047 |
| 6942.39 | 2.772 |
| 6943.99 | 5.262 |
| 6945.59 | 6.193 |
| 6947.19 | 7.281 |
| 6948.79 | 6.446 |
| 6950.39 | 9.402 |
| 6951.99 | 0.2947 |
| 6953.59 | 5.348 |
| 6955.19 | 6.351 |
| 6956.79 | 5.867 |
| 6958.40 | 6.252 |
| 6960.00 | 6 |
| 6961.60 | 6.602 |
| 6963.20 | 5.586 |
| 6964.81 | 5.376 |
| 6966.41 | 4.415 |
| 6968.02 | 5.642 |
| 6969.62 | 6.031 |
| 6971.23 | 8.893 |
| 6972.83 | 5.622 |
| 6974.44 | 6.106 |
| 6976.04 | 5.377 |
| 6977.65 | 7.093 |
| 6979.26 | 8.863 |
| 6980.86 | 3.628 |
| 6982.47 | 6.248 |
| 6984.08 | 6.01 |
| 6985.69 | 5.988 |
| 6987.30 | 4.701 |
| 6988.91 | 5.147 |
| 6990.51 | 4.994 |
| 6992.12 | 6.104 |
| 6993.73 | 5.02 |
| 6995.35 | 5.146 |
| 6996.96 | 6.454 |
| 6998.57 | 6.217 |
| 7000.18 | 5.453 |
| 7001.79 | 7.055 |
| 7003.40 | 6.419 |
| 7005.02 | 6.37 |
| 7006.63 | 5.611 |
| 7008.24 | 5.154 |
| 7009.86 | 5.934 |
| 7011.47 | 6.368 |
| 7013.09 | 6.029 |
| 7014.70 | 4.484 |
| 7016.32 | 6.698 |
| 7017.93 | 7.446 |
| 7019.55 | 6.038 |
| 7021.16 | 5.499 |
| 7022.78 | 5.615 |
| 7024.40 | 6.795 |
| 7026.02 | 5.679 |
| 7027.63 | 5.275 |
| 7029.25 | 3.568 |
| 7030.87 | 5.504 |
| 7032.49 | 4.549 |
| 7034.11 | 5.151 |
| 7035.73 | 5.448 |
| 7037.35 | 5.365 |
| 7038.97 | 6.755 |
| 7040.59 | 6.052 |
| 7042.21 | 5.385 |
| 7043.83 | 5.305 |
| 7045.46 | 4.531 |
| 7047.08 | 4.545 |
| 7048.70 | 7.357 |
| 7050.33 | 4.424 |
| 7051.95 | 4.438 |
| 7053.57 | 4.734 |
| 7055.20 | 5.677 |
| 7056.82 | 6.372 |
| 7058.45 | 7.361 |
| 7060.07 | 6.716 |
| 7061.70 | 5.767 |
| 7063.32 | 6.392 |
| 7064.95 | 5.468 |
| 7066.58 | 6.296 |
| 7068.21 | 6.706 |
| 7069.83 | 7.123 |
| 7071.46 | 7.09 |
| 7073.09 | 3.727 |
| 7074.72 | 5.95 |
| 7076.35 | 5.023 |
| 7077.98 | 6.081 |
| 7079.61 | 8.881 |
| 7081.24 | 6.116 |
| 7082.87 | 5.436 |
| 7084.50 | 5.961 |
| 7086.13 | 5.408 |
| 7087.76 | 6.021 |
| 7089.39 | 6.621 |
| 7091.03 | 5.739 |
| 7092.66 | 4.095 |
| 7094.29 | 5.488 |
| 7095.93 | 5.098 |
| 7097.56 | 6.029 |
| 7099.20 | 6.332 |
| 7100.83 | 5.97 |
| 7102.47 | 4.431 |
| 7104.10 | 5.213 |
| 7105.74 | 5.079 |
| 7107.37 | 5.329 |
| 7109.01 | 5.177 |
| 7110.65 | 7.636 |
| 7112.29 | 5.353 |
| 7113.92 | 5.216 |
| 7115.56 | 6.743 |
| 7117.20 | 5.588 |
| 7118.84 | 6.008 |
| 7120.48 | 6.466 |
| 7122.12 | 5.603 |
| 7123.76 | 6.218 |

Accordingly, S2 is 4.3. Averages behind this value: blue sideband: 6.72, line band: 5.87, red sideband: 5.89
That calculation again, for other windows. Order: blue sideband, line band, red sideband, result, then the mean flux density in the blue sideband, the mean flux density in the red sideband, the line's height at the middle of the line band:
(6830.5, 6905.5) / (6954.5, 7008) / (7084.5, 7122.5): 1.0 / 6.41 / 5.69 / 6.06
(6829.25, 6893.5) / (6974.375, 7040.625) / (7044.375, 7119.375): 2.7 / 6.51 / 5.8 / 6.04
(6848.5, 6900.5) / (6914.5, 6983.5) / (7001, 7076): 3.2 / 6.33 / 5.78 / 6.08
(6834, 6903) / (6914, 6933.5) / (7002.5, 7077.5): 1.5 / 6.45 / 5.75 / 6.23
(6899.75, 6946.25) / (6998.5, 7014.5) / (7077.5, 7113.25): -0.5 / 5.86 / 5.79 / 5.82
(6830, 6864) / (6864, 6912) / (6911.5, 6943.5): -3.3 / 6.35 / 5.69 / 6.01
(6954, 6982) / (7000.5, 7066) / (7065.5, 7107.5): 2.3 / 6.09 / 5.82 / 5.94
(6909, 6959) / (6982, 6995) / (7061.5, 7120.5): 0.6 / 5.73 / 5.86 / 5.77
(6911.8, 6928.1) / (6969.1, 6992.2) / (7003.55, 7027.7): -0.4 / 5.89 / 5.97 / 5.94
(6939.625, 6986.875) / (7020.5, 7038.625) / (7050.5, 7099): 1.7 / 5.91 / 5.91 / 5.91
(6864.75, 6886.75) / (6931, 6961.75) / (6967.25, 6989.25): 2.7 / 6.78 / 6.12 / 6.32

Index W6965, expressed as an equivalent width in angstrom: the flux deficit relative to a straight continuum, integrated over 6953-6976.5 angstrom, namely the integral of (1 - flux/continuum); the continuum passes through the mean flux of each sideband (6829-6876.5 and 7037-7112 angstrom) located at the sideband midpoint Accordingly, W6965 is 0.6 angstrom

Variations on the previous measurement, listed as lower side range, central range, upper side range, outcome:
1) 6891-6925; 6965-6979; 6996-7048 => -0.84 angstrom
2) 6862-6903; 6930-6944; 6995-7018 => 1.65 angstrom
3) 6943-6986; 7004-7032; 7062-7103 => 0.91 angstrom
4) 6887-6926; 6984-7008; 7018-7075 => 0.29 angstrom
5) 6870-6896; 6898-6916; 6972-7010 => -0.07 angstrom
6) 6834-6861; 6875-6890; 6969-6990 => -1.52 angstrom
